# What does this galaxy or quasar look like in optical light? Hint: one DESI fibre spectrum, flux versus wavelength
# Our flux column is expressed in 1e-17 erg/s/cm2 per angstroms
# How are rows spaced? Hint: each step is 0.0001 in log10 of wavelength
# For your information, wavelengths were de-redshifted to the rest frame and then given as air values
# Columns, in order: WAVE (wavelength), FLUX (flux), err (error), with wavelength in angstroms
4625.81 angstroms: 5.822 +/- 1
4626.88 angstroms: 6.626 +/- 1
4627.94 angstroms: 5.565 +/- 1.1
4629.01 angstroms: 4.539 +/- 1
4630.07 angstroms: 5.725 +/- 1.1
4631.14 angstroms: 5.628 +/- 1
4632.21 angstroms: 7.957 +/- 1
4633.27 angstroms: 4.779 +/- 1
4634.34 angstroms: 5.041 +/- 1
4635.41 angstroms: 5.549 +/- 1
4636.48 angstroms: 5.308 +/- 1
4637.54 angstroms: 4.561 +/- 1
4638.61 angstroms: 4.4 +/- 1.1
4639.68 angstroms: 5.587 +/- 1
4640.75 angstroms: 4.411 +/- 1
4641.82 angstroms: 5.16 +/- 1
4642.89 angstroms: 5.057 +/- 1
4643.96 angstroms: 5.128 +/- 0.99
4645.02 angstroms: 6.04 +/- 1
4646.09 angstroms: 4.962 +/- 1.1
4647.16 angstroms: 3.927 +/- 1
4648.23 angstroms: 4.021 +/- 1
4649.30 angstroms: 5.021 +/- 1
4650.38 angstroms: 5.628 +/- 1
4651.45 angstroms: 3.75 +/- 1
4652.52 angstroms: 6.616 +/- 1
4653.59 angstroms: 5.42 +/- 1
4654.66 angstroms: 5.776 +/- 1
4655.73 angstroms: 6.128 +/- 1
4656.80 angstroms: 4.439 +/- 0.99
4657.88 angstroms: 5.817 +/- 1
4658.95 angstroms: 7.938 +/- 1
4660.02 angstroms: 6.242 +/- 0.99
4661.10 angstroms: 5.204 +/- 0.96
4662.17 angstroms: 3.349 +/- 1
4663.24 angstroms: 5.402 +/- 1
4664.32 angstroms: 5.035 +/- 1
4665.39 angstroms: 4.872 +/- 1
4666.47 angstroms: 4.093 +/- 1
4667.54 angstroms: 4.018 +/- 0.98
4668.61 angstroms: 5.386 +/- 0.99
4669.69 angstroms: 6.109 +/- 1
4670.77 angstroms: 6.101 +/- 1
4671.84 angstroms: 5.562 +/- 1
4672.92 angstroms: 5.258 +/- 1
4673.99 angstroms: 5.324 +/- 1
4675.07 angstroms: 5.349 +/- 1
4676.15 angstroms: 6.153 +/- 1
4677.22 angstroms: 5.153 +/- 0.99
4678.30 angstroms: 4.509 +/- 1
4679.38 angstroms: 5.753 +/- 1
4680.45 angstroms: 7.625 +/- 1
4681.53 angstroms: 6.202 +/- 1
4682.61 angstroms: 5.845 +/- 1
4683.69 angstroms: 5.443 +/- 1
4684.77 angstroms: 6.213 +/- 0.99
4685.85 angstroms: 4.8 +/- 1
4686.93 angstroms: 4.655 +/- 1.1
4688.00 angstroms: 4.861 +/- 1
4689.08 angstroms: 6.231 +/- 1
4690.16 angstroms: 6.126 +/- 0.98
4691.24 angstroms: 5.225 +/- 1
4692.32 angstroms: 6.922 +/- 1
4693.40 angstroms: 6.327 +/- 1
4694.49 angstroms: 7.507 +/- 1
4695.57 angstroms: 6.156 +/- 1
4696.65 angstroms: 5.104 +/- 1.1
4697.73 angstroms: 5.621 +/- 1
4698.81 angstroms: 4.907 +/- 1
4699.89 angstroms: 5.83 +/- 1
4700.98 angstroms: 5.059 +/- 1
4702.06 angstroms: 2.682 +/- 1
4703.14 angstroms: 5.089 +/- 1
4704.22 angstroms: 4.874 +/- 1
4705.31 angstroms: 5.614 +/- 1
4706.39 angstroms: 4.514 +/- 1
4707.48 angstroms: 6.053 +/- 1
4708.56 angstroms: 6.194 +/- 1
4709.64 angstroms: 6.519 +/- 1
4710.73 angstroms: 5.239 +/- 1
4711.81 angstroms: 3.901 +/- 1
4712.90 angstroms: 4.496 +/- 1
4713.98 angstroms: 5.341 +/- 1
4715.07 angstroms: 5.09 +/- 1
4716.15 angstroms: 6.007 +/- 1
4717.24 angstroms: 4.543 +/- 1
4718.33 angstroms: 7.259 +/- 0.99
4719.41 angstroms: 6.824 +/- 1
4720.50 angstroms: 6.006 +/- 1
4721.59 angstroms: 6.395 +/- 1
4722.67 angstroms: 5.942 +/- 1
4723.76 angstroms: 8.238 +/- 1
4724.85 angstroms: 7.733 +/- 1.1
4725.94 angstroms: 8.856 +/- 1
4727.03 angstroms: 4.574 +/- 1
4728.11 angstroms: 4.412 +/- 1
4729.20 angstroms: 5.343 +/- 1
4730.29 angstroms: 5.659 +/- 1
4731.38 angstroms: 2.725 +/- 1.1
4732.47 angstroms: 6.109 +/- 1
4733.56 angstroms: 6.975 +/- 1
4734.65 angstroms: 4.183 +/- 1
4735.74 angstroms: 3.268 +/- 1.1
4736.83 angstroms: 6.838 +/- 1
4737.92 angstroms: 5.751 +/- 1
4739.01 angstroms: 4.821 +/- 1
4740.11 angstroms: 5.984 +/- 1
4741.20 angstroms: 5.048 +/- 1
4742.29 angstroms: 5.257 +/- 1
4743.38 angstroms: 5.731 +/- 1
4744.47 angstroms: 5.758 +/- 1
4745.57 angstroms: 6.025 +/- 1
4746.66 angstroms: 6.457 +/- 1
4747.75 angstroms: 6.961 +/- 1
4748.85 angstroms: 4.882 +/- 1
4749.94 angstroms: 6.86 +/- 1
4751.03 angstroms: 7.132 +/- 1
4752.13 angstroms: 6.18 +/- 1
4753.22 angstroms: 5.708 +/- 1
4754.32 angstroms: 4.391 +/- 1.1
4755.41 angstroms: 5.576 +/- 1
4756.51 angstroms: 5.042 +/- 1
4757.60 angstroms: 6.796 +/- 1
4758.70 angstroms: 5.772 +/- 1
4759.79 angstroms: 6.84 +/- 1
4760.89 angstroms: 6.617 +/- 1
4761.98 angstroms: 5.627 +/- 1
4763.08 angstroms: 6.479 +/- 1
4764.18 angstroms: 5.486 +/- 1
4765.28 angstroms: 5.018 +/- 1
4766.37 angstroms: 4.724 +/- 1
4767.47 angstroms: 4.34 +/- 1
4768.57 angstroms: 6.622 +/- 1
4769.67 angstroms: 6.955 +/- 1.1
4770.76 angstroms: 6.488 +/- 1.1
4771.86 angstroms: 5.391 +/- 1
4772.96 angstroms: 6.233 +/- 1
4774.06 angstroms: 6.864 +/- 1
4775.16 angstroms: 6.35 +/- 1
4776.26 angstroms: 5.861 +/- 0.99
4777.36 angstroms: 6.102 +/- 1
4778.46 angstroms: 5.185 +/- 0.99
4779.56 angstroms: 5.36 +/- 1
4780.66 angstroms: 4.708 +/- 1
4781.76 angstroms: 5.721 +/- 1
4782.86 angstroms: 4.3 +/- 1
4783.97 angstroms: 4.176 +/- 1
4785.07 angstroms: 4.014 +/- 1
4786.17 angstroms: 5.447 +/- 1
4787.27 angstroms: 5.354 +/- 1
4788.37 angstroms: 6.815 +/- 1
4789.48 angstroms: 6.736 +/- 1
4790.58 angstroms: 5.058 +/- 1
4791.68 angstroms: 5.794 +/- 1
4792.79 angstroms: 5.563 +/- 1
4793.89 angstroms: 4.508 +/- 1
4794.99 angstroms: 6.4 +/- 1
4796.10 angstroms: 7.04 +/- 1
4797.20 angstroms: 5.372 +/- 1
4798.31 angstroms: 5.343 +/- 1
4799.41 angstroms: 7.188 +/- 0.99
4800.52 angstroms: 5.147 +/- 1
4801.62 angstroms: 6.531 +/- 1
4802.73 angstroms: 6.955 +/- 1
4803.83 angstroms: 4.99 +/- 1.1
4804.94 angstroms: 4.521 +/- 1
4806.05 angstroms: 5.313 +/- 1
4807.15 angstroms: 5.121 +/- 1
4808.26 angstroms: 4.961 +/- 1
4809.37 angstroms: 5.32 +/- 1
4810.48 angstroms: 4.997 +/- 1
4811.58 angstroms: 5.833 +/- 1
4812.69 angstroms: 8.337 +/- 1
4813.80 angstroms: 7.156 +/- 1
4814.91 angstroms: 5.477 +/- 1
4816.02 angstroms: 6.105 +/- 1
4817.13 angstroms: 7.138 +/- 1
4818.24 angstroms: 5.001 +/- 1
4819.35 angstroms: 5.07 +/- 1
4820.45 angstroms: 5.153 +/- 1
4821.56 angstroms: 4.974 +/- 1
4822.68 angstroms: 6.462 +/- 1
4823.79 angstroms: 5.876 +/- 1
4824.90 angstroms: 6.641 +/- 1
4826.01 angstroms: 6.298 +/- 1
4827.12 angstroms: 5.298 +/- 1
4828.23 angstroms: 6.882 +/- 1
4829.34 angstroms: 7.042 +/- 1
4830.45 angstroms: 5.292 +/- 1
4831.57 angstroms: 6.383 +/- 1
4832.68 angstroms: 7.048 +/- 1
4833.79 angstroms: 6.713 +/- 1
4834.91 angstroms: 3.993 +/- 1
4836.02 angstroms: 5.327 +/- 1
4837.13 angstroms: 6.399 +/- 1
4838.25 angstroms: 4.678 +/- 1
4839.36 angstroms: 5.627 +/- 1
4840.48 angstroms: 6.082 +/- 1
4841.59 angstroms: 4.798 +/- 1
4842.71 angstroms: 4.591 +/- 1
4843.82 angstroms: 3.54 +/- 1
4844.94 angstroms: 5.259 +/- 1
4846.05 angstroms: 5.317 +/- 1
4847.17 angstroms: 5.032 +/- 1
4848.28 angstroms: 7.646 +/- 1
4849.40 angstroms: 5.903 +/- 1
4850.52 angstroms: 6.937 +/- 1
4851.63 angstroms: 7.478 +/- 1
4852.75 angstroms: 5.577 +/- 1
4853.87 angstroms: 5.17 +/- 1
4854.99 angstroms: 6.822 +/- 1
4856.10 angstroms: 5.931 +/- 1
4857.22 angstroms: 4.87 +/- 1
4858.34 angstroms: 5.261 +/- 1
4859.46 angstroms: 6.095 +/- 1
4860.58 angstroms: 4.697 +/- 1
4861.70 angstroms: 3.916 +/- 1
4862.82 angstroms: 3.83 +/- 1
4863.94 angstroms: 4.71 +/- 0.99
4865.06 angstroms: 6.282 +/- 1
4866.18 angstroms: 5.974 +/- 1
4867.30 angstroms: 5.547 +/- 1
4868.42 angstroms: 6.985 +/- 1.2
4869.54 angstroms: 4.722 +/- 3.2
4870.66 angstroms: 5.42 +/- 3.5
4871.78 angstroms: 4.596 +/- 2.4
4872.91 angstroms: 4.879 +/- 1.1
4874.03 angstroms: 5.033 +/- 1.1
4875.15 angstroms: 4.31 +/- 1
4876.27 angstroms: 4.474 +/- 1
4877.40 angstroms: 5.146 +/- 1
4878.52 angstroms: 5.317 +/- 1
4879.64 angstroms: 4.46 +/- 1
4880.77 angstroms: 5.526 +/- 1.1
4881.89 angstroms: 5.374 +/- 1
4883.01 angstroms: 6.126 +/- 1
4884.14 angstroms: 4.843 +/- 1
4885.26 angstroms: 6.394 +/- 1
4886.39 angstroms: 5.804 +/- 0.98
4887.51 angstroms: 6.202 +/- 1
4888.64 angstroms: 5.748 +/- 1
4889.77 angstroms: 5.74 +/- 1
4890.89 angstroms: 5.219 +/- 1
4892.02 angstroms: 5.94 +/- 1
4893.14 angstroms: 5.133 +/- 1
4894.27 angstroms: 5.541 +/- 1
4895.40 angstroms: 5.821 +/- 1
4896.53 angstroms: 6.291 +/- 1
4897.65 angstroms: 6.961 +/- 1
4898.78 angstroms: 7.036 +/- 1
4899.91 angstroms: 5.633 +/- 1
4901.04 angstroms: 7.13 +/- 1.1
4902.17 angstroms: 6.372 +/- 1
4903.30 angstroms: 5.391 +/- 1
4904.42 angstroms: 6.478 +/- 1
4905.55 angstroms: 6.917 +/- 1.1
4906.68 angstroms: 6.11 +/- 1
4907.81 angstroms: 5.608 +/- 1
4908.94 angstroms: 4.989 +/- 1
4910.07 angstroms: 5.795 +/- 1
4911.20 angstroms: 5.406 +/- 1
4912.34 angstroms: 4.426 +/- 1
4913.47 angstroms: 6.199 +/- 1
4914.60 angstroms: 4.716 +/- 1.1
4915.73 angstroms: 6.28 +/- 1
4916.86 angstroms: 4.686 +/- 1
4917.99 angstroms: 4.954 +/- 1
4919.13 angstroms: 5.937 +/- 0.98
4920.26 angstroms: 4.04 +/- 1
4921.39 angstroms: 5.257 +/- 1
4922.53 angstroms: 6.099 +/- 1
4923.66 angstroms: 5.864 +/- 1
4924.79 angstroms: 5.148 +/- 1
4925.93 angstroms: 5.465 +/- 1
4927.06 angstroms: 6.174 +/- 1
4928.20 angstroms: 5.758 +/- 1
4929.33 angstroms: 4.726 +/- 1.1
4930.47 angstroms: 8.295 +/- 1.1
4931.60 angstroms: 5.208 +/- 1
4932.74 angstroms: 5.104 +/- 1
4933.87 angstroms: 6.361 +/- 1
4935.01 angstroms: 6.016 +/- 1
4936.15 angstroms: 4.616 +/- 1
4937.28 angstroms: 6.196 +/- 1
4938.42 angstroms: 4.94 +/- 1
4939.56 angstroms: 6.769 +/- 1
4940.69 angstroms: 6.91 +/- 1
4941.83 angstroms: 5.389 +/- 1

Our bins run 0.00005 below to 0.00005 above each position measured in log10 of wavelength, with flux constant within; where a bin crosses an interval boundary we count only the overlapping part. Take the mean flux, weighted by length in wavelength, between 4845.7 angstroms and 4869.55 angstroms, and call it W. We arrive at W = 5.69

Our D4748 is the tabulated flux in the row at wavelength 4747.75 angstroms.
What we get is 6.961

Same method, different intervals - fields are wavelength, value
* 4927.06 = 6.174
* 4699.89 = 5.83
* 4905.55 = 6.917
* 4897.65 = 6.961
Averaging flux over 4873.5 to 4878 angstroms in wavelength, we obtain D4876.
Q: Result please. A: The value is 4.75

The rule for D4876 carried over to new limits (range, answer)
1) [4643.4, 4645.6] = 5.59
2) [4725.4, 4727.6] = 6.7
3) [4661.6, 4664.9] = 4.61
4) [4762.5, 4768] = 5.21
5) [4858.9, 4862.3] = 4.89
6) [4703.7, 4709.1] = 5.45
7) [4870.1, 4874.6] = 4.98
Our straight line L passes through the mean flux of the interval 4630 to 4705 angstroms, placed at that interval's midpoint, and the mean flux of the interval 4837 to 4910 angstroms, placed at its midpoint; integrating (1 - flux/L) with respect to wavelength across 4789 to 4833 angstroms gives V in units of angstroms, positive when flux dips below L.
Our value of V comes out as -2.9 angstroms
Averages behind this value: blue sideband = 5.4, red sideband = 5.59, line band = 5.9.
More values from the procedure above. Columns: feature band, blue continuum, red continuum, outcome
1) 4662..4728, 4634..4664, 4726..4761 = -2.3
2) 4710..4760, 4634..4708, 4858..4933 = -3.1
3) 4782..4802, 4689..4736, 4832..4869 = 0.0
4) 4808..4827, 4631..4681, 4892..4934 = -1.1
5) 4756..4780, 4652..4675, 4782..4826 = -1.2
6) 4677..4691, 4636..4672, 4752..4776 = -0.7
